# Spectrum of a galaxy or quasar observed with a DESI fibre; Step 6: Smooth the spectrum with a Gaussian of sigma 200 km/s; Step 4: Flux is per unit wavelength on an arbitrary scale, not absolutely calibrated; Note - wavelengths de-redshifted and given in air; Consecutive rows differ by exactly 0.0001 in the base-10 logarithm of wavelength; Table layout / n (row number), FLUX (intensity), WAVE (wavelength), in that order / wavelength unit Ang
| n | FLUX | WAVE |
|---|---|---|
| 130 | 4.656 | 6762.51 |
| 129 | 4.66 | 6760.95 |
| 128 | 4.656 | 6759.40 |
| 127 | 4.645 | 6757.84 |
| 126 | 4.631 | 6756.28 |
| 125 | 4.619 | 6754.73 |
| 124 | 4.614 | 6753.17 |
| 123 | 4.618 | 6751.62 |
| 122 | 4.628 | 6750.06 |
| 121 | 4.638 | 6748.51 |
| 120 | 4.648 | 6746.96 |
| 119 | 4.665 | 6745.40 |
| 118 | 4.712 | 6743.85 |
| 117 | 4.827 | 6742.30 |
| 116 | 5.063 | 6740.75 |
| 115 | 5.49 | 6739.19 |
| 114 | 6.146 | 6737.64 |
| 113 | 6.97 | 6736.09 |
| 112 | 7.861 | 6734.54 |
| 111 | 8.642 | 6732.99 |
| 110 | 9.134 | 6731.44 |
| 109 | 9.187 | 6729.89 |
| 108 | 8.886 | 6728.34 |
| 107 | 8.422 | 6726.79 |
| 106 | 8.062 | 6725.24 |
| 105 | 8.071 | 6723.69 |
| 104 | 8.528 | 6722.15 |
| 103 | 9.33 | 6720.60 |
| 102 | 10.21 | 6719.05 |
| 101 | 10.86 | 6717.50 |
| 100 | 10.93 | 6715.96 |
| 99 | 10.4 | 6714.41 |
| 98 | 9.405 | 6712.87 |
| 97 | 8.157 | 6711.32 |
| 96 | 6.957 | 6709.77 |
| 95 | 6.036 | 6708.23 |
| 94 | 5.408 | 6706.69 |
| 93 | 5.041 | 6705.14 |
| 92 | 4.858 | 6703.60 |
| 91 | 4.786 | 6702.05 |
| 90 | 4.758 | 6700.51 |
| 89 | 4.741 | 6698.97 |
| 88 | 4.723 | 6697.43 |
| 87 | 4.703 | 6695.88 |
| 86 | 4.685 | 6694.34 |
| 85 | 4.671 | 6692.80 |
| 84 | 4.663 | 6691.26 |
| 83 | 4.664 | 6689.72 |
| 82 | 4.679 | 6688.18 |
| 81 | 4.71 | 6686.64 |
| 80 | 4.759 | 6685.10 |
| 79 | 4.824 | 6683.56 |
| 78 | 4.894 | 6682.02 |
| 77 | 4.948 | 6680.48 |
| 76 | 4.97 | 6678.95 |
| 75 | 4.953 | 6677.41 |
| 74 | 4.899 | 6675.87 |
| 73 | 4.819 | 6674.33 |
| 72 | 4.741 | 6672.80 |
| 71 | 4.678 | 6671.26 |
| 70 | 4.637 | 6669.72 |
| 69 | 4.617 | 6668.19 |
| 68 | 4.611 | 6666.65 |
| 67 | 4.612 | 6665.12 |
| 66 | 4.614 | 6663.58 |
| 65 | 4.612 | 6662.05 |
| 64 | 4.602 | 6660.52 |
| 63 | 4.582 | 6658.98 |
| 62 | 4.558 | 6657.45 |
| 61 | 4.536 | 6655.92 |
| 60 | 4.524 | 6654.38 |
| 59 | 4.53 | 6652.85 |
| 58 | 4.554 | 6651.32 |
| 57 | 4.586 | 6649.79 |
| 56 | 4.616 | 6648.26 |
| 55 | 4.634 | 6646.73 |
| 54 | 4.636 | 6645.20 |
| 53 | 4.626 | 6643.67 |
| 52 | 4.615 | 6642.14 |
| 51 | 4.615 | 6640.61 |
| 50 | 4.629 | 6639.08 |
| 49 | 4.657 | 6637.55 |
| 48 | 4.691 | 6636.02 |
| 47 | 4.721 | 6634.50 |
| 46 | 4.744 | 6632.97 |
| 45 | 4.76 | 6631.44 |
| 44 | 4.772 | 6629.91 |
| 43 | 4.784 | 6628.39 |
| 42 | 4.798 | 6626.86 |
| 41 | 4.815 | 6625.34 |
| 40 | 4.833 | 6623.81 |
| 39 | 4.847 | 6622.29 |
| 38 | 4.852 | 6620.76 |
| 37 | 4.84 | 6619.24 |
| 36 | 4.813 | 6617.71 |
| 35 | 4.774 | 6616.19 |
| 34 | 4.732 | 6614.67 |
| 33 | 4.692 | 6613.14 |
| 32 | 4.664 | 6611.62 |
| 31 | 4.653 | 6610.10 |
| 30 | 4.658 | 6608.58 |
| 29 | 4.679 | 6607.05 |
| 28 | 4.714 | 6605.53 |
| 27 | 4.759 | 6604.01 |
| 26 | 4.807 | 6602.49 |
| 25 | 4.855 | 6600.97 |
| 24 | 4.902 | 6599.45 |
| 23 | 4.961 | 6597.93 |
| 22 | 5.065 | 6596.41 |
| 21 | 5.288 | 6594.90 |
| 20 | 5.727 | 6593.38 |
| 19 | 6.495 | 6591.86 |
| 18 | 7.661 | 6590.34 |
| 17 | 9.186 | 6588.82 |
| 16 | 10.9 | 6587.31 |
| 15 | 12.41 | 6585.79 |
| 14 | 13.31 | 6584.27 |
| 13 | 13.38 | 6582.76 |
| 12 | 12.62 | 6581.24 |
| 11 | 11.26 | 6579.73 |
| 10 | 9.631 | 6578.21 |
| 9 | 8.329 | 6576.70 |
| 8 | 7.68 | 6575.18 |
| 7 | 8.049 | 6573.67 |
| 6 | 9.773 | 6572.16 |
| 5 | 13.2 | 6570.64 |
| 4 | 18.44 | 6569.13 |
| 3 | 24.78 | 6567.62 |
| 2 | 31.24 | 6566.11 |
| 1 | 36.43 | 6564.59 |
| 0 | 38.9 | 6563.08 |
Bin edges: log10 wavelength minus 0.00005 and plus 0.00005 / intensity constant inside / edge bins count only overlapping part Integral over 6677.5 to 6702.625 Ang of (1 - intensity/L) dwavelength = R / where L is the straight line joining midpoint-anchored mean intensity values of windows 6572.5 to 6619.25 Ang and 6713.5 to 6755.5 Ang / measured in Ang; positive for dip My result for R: 8.4 Ang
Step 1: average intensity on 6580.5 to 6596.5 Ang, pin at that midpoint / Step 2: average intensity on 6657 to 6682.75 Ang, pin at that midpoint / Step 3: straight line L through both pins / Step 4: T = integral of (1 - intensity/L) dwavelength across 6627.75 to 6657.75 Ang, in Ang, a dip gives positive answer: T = 7.8 Ang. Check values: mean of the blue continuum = 9.45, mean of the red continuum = 4.73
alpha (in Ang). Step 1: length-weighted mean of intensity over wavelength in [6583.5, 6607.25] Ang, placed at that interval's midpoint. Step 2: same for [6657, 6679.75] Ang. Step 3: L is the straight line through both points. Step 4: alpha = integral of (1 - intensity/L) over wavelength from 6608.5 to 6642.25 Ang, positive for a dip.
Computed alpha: 7.0 Ang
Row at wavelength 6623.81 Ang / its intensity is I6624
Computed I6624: 4.833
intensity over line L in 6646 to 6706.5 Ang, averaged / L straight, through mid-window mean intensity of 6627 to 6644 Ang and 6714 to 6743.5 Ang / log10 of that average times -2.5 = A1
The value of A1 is 0.29 mag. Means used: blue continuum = 4.7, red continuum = 8.18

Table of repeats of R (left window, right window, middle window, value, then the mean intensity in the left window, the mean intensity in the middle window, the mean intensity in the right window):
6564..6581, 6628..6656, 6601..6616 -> 8.0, 15.9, 4.72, 4.64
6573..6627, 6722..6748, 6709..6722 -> -4.8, 6.76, 9.48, 6.96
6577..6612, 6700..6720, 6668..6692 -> 8.8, 7.45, 4.78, 7.58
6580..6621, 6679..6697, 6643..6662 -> 3.3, 6.68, 4.58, 4.75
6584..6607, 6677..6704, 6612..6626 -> 3.3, 6.79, 4.79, 4.77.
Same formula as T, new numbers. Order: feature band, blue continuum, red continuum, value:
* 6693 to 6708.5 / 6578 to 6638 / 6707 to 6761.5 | 4.2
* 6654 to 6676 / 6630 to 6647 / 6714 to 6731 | 5.3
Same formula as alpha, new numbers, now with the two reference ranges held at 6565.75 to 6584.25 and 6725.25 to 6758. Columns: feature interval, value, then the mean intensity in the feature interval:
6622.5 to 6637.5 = 8.6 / 4.77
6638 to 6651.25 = 7.4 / 4.62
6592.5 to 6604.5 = 7.2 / 5.07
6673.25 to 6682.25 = 4.1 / 4.91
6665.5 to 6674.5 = 4.5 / 4.67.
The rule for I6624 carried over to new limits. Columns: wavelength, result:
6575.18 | 7.68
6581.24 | 12.62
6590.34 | 7.661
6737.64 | 6.146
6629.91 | 4.772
